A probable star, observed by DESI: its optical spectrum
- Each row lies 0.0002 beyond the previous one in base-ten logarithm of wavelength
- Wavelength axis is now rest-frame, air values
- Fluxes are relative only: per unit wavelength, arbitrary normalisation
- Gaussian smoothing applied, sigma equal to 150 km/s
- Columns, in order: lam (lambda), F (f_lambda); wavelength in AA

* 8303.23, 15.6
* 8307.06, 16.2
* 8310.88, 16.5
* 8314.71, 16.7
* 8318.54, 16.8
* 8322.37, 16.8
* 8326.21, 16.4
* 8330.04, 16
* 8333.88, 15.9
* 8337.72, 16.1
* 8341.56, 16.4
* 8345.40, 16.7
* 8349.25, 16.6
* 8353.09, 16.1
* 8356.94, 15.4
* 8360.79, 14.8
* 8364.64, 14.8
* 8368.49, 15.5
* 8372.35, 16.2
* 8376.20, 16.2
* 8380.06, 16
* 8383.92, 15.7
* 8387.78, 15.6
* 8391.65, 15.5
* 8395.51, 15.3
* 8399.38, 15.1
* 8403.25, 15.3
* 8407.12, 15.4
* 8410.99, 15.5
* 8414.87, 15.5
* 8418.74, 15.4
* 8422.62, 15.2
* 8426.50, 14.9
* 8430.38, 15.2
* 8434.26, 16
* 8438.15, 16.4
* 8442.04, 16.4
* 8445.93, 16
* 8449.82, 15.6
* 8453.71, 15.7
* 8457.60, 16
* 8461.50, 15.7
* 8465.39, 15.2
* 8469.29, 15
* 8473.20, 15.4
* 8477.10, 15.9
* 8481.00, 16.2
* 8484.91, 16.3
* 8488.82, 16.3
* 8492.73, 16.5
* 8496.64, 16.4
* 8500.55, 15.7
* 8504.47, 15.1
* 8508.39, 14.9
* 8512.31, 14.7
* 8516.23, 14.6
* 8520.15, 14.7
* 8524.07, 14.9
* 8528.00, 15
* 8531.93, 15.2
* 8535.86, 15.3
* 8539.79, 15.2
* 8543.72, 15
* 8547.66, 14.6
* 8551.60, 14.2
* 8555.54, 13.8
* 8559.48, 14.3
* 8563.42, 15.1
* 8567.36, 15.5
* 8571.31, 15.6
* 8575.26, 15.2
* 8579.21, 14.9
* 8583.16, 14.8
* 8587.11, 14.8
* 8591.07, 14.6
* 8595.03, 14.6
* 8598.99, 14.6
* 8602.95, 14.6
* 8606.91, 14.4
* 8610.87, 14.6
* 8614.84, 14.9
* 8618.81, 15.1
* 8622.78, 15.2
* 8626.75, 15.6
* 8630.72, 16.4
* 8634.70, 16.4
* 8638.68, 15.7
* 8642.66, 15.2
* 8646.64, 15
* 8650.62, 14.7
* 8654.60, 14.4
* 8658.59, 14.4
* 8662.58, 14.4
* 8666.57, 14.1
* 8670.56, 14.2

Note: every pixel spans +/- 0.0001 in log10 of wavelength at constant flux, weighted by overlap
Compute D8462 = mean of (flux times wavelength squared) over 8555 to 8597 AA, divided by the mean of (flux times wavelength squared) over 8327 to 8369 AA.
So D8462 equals 0.99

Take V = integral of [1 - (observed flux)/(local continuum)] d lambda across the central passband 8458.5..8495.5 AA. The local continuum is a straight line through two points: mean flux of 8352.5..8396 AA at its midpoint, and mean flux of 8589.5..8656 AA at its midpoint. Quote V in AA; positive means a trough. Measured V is -1.2 AA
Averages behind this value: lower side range 15.6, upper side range 15.1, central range 15.9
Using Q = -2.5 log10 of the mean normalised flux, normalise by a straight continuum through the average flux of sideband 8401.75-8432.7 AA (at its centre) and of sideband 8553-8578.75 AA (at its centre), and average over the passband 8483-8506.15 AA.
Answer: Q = -0.07 mag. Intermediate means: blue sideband 15.3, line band 16.1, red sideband 14.9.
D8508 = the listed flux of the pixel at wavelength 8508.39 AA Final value 14.9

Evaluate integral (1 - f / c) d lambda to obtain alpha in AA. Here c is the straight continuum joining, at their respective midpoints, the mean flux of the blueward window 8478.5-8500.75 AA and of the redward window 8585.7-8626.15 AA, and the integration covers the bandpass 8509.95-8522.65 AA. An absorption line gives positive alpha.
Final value 1.0 AA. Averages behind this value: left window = 16.3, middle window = 14.7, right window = 14.8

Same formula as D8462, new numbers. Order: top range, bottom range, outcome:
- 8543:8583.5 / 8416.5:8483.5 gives 0.97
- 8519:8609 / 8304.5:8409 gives 0.98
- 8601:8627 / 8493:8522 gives 1.00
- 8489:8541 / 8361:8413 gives 1.01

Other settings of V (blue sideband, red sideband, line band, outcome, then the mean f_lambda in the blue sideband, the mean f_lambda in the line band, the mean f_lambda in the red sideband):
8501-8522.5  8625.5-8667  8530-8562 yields 0.49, 14.9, 14.7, 15.1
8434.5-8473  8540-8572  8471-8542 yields -0.98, 15.8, 15.5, 14.8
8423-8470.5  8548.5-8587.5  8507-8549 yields 0.48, 15.7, 14.9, 14.8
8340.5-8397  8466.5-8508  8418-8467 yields 0.40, 15.8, 15.7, 15.8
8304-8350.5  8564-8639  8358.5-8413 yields 2.14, 16.4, 15.5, 15.1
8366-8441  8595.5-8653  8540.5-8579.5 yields 1.14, 15.6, 14.8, 15.2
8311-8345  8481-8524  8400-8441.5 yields 1.14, 16.4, 15.5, 15.5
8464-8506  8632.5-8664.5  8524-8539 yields 0.45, 15.8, 15.1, 15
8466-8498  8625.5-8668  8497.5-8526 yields 1.46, 16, 15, 15.1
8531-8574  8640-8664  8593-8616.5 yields 0.30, 14.9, 14.6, 14.7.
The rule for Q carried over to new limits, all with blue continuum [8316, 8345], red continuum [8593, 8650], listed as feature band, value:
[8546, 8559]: 0.09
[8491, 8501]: -0.04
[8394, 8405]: 0.06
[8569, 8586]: 0.02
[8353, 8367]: 0.07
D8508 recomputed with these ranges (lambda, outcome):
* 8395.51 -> 15.3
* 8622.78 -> 15.2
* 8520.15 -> 14.7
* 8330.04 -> 16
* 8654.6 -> 14.4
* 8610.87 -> 14.6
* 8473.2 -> 15.4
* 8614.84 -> 14.9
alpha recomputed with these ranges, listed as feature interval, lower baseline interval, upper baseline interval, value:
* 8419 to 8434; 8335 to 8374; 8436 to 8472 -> 0.5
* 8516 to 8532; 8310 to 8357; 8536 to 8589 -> 0.3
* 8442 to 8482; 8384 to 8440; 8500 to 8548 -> -1.2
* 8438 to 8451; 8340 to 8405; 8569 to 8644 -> -0.5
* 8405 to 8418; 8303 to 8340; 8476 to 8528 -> 0.4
